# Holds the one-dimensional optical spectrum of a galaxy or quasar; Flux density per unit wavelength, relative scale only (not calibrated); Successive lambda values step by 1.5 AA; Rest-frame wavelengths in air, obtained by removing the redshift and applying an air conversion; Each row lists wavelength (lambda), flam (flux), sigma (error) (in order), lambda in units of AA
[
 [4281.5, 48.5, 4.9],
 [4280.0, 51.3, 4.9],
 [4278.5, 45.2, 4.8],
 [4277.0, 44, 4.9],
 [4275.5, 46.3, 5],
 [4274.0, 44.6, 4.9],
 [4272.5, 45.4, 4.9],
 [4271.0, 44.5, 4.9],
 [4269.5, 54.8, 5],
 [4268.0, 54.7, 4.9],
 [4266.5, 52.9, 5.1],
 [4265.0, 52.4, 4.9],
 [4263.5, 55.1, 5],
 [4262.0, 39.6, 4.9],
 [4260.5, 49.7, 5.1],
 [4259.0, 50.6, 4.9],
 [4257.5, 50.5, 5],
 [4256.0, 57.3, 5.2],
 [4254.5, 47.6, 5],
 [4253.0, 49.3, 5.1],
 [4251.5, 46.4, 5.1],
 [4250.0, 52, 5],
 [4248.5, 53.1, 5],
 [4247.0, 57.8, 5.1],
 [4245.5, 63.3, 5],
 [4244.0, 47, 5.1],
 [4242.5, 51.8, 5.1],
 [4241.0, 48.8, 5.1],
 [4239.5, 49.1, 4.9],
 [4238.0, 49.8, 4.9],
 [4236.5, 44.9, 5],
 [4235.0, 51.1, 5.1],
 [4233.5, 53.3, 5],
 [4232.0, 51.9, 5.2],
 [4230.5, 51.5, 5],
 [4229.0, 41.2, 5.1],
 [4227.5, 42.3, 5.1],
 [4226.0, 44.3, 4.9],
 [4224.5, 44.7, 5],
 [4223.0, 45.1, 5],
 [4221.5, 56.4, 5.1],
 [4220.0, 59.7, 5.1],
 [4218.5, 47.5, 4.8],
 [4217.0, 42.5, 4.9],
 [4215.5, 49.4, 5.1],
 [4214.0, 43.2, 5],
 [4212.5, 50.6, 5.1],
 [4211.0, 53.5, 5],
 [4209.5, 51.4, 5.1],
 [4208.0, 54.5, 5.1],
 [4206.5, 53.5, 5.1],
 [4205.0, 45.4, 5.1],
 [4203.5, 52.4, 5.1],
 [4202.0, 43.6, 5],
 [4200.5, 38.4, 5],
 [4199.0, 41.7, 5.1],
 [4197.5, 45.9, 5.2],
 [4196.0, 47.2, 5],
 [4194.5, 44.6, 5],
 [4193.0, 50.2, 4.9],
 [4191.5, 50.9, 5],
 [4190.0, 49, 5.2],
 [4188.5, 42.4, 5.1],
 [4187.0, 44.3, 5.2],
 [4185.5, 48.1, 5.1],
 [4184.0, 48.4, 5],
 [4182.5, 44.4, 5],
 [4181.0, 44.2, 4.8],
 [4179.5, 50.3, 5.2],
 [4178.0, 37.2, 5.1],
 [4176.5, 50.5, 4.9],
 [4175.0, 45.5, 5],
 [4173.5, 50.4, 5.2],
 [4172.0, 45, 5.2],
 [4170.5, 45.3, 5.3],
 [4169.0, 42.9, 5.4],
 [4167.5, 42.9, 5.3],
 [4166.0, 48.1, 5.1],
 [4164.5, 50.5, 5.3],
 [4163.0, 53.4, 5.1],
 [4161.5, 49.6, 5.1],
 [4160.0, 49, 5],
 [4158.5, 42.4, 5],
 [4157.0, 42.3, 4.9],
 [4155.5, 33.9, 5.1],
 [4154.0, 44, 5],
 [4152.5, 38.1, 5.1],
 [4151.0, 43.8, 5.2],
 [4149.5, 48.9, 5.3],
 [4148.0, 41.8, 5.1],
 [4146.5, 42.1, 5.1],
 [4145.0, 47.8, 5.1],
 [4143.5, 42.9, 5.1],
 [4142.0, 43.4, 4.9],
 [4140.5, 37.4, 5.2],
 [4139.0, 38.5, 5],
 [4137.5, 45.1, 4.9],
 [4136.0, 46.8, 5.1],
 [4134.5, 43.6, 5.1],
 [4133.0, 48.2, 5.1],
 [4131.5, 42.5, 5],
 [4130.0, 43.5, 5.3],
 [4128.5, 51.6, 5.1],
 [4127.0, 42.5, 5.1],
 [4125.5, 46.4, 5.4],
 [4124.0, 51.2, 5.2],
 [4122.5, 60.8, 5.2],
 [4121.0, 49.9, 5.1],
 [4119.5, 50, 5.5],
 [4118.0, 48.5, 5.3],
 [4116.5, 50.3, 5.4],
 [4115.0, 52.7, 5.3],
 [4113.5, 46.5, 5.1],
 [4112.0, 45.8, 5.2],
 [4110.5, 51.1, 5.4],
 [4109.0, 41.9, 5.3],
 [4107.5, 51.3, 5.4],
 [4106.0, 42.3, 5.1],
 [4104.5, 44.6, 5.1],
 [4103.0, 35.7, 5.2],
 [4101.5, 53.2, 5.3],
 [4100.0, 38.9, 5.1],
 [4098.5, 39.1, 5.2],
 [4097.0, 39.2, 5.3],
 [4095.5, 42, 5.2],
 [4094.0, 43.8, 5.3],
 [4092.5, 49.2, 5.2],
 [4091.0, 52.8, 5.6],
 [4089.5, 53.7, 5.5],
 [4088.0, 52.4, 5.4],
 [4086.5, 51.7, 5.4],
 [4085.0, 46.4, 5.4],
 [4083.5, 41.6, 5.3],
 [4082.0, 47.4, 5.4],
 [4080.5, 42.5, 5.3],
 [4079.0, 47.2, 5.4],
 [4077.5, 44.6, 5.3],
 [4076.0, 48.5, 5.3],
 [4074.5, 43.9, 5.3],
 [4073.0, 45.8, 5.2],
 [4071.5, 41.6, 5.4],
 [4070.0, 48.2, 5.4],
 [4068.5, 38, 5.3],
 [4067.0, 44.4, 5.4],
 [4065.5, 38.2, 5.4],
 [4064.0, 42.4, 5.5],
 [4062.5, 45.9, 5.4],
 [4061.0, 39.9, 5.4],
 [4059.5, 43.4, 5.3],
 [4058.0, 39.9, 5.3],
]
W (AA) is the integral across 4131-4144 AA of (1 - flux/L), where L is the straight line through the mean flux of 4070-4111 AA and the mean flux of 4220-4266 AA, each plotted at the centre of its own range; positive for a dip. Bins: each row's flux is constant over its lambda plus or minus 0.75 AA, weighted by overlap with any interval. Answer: 1.1 AA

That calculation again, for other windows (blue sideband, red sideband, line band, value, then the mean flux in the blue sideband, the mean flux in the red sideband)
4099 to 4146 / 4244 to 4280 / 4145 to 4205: 2.8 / 46.2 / 50.3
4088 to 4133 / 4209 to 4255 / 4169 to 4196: 1.2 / 47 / 49.7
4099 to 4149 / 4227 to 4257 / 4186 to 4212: 0.7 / 46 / 50.5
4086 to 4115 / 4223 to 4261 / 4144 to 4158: 1.5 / 46.2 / 49.9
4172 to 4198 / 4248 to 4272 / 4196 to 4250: -0.6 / 46.6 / 50.6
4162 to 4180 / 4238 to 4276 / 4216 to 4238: 0.4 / 46.8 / 50.6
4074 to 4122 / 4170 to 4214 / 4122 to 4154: 1.3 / 46.6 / 47.1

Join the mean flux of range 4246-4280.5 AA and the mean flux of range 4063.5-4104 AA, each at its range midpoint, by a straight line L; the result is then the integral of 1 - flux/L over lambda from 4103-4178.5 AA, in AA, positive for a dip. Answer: 1.1 AA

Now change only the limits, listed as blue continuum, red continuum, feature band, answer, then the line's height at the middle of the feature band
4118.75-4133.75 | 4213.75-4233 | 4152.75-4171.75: 1.3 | 48.4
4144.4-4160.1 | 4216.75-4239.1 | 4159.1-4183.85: -1.4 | 44.3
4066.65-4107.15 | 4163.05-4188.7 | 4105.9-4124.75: -1.7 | 45.5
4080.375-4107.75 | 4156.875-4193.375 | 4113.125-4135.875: -1.2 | 46.1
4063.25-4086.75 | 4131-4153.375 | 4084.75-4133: -3.7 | 43.9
